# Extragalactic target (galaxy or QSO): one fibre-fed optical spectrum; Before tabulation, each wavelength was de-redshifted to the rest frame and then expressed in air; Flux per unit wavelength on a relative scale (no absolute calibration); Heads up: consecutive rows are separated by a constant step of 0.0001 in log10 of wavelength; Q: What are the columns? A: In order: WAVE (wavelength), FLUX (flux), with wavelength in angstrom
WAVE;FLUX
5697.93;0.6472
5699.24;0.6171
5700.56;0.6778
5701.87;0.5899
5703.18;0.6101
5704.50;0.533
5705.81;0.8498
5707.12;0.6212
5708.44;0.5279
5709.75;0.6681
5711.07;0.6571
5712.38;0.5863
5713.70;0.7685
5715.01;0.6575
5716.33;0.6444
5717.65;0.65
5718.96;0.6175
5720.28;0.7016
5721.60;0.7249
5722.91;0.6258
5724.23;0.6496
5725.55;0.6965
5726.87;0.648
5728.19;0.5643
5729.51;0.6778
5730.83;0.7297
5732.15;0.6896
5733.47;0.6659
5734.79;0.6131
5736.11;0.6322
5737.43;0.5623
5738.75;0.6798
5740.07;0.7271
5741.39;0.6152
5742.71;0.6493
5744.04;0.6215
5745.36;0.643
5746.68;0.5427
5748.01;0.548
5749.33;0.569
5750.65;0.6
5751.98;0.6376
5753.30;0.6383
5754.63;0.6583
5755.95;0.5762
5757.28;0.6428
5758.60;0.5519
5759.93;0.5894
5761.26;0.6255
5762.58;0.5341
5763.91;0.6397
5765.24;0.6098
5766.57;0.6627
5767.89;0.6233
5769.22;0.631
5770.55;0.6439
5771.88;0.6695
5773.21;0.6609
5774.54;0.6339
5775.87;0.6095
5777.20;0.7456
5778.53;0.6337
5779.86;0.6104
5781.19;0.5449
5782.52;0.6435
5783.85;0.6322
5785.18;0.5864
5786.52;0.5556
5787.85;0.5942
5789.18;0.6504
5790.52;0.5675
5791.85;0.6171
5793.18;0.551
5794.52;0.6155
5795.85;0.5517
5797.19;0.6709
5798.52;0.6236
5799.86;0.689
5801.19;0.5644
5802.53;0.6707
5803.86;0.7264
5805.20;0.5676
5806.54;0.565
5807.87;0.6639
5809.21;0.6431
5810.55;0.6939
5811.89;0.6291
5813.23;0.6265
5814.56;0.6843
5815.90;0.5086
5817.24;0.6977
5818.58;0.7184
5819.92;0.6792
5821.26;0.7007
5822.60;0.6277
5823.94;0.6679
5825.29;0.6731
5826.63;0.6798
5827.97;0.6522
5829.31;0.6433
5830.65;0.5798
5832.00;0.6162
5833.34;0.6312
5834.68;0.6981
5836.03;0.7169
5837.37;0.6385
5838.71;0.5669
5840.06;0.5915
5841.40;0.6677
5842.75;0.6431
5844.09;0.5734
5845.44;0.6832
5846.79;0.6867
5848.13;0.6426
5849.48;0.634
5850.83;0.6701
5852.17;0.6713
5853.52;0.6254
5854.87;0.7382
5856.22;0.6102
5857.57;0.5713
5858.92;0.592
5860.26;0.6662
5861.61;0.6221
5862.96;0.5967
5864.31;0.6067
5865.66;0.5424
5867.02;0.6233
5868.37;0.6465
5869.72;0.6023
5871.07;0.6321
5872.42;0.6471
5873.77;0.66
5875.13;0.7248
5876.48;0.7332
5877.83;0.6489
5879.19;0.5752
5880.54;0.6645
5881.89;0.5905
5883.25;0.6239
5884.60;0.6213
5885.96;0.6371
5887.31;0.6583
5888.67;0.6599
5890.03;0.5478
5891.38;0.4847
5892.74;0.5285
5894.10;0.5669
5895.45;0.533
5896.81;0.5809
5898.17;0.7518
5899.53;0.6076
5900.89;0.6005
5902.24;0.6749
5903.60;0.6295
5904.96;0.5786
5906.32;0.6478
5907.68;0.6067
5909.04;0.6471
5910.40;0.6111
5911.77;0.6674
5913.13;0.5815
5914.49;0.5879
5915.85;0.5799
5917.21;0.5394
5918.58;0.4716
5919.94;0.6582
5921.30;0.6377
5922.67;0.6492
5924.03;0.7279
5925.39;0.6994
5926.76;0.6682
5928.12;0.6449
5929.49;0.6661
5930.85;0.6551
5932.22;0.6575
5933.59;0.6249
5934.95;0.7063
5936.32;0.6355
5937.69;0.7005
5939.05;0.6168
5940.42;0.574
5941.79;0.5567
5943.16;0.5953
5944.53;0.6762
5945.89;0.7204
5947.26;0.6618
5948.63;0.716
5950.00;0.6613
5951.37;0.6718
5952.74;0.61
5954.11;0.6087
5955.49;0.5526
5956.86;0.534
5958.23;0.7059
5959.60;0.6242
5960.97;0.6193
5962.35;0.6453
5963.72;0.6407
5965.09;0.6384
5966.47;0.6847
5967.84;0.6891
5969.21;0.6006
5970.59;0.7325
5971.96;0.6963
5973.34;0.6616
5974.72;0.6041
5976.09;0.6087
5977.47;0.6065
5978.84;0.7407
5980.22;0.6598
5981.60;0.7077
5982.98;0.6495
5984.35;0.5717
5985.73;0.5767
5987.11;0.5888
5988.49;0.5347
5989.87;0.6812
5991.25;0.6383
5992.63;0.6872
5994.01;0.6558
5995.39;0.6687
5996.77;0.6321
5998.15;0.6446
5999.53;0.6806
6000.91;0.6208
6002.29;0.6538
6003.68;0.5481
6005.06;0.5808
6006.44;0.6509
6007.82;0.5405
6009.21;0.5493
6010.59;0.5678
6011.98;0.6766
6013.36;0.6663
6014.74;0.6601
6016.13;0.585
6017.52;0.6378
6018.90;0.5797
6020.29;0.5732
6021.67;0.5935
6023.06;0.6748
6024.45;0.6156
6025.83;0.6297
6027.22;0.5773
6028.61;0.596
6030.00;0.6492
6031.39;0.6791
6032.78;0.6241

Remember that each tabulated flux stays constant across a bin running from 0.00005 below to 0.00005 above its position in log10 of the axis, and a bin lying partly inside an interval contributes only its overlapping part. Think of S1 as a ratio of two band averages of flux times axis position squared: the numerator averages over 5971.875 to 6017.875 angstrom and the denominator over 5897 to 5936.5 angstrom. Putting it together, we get 1.02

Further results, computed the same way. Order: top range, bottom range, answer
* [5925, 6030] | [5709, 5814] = 1.08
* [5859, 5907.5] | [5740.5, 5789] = 1.05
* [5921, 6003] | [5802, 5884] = 1.05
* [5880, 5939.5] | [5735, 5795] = 1.06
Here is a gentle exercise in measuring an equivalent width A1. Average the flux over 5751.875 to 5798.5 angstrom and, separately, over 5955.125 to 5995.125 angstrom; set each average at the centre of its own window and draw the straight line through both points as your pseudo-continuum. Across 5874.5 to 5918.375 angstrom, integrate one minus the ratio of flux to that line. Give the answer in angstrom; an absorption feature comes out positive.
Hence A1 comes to 1.22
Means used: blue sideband 0.617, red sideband 0.64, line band 0.614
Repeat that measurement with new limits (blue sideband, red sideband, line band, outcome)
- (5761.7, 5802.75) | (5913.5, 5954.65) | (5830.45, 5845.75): -0.2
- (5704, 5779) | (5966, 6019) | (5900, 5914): 0.3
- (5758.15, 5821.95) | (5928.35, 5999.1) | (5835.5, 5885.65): -0.2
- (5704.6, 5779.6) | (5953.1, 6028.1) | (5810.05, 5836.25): -0.8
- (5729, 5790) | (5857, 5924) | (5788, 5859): -2.1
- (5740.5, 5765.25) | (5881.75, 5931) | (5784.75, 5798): 0.3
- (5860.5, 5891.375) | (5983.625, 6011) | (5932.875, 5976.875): -1.7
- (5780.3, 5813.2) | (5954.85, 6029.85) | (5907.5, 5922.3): 0.6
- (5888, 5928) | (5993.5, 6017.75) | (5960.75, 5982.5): -1.4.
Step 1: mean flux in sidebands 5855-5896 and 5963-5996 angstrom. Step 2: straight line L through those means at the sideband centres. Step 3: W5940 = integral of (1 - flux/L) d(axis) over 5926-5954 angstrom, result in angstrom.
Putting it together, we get -0.67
